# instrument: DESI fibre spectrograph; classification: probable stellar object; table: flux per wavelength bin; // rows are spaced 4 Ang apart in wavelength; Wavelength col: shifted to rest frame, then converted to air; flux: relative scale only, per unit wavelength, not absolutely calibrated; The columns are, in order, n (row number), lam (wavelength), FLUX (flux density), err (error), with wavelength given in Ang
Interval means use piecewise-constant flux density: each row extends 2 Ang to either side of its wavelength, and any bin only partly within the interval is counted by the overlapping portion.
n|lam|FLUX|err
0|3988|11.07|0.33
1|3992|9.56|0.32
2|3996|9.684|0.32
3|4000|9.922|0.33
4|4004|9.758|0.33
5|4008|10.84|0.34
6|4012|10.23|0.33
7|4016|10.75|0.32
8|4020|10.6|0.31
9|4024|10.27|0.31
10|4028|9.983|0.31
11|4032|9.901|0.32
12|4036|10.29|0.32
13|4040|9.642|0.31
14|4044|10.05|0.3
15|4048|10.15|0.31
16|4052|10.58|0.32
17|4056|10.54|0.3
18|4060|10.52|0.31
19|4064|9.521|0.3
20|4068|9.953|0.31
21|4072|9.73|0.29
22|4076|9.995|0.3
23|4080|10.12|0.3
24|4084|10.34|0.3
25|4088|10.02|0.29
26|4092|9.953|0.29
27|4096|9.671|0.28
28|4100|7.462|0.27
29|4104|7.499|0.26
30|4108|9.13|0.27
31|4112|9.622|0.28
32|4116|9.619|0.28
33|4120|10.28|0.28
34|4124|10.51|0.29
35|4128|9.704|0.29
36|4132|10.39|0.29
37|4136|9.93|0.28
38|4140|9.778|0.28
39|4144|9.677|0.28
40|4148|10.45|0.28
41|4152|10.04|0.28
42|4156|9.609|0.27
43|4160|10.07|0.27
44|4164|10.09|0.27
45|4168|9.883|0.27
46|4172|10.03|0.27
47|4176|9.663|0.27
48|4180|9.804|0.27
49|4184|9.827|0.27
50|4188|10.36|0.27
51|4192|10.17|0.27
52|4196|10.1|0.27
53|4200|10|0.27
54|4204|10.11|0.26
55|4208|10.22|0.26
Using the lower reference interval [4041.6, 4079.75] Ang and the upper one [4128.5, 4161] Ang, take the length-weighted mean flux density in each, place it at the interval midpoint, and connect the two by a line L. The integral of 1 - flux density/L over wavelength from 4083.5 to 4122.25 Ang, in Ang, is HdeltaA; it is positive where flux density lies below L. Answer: 2.76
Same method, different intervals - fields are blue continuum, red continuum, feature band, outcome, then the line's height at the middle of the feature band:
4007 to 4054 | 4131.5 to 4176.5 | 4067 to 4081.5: 0.3 Ang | 10.2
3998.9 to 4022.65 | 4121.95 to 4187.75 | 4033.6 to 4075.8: 0.6 Ang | 10.2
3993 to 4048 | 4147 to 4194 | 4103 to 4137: 1.2 Ang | 10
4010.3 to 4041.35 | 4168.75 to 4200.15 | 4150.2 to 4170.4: 0.2 Ang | 10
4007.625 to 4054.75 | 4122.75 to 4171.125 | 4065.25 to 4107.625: 2.8 Ang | 10.1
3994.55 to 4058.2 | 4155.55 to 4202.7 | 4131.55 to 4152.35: 0.0 Ang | 10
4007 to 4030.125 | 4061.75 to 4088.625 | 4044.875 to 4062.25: -0.5 Ang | 10.1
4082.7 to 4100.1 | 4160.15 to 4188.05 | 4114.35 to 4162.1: -0.9 Ang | 9.82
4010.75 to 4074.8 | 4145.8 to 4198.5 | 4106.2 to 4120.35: 0.7 Ang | 10.1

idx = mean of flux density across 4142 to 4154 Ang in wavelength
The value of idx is 10.1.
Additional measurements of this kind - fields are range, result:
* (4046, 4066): 10.3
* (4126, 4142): 9.95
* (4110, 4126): 10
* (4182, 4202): 10.1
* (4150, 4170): 9.94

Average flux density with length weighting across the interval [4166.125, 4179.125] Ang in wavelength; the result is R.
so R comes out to 9.85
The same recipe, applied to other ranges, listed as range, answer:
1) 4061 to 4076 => 9.82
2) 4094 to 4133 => 9.36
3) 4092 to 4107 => 8.5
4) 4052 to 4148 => 9.77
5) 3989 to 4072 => 10.1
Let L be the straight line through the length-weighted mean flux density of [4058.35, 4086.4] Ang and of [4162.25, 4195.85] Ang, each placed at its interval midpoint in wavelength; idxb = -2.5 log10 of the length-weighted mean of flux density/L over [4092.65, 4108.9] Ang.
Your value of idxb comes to 0.18 mag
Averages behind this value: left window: 10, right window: 9.98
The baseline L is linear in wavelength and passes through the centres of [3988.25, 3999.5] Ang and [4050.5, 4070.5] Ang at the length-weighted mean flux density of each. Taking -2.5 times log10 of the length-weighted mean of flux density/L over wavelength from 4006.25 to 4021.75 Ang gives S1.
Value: -0.07 mag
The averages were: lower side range 9.89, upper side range 10.2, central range 10.6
